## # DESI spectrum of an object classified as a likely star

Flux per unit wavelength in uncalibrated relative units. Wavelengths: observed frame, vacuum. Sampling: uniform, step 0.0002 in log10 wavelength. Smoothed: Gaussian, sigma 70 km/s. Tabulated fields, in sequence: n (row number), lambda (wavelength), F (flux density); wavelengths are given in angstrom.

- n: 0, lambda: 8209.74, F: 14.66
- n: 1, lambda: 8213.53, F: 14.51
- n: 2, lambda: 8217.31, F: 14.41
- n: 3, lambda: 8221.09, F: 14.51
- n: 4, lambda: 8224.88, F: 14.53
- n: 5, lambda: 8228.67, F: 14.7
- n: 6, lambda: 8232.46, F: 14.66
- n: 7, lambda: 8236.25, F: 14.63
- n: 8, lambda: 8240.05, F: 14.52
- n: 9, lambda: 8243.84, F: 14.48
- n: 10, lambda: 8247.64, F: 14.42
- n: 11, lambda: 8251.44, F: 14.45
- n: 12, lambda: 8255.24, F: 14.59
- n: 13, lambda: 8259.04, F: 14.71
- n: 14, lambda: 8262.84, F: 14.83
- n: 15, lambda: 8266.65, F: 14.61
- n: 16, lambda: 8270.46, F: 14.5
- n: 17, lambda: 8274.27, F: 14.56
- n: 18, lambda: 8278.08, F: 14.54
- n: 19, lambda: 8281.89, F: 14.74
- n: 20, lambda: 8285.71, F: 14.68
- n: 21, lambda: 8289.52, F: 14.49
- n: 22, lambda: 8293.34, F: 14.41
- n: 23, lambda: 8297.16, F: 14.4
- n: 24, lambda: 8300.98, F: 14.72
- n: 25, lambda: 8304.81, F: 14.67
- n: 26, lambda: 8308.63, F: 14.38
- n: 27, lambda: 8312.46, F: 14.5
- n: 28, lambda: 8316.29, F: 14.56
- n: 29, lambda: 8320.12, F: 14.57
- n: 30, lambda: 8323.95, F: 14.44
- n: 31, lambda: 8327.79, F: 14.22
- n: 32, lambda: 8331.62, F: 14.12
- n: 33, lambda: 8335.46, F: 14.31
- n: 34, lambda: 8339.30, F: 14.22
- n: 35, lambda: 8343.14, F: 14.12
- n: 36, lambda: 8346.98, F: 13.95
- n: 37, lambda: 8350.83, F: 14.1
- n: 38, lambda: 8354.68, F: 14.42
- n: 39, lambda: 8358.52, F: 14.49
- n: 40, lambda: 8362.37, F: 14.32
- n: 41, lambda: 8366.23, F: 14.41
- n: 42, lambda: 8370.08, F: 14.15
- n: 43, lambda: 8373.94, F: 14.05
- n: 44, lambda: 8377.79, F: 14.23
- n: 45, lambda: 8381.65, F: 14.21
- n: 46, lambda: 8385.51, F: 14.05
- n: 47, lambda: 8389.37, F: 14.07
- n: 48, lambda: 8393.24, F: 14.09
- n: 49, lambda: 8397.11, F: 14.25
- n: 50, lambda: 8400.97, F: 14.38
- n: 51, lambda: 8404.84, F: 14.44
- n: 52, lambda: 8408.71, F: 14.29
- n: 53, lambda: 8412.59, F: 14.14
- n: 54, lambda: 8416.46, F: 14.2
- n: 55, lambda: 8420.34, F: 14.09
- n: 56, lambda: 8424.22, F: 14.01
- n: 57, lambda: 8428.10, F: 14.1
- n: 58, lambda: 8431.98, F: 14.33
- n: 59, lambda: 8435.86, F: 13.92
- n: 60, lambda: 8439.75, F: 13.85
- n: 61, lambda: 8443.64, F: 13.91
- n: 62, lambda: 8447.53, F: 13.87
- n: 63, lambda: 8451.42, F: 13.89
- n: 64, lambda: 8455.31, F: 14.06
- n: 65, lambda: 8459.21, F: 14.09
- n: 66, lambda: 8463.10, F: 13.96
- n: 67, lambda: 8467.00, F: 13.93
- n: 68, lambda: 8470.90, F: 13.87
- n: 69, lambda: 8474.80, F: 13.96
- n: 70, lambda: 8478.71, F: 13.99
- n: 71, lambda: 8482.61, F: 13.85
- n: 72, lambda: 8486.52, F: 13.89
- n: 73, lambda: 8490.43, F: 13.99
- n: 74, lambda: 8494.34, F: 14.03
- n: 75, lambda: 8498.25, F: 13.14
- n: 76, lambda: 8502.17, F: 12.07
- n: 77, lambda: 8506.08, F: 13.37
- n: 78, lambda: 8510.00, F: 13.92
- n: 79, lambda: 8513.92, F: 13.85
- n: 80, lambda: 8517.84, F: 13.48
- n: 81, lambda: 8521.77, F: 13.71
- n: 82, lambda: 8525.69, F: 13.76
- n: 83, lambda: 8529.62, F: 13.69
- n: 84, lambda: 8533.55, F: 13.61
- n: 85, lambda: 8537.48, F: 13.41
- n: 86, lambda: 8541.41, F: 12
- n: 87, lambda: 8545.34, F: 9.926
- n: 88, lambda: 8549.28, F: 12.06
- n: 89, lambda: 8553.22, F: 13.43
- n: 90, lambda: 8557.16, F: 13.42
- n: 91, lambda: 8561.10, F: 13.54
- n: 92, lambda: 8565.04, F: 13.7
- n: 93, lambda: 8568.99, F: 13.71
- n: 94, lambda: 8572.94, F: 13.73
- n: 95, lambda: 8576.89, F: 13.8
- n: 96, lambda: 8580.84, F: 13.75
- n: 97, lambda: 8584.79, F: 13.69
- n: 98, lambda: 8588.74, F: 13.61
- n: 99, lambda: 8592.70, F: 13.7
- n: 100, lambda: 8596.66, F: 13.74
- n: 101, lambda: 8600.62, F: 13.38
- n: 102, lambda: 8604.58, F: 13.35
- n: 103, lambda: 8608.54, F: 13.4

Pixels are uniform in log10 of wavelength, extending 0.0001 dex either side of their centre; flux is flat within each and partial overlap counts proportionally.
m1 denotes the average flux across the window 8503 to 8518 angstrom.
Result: 13.6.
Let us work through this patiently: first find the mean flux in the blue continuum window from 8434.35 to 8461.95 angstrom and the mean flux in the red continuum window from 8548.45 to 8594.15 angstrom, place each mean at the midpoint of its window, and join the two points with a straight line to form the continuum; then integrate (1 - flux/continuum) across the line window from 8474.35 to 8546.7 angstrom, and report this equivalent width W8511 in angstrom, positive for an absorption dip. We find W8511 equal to 2.0 angstrom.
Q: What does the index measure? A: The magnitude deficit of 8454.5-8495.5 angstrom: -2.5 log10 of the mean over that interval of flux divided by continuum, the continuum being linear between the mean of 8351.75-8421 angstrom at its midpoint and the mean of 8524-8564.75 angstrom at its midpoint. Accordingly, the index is -0.04 mag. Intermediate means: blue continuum 14.2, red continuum 12.9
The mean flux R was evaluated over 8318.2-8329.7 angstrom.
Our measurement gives 14.4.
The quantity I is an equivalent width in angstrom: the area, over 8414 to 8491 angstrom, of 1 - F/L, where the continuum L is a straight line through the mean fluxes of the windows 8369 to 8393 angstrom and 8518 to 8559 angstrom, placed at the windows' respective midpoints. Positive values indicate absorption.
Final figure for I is -2.3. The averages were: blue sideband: 14.1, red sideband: 12.9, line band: 14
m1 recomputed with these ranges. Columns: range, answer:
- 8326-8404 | 14.2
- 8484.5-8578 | 13.3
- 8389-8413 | 14.2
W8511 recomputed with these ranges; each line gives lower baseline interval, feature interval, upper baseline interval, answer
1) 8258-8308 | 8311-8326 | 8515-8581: -0.11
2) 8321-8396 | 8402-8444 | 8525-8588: -0.75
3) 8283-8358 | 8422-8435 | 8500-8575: -0.32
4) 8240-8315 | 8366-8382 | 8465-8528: -0.02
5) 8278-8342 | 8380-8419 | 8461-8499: -0.14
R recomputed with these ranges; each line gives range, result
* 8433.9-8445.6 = 13.9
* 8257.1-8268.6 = 14.7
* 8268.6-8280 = 14.5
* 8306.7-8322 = 14.5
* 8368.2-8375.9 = 14.1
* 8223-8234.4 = 14.6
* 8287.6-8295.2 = 14.5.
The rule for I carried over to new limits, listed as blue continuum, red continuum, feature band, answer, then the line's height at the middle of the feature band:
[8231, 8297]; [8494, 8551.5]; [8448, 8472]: -0.99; 13.4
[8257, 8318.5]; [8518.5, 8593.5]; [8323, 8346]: 0.22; 14.4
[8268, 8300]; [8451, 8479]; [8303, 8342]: 0.09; 14.4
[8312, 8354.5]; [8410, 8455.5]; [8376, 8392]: 0.02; 14.2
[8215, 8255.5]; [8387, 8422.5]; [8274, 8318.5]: -0.42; 14.4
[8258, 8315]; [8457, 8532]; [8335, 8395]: 0.23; 14.3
